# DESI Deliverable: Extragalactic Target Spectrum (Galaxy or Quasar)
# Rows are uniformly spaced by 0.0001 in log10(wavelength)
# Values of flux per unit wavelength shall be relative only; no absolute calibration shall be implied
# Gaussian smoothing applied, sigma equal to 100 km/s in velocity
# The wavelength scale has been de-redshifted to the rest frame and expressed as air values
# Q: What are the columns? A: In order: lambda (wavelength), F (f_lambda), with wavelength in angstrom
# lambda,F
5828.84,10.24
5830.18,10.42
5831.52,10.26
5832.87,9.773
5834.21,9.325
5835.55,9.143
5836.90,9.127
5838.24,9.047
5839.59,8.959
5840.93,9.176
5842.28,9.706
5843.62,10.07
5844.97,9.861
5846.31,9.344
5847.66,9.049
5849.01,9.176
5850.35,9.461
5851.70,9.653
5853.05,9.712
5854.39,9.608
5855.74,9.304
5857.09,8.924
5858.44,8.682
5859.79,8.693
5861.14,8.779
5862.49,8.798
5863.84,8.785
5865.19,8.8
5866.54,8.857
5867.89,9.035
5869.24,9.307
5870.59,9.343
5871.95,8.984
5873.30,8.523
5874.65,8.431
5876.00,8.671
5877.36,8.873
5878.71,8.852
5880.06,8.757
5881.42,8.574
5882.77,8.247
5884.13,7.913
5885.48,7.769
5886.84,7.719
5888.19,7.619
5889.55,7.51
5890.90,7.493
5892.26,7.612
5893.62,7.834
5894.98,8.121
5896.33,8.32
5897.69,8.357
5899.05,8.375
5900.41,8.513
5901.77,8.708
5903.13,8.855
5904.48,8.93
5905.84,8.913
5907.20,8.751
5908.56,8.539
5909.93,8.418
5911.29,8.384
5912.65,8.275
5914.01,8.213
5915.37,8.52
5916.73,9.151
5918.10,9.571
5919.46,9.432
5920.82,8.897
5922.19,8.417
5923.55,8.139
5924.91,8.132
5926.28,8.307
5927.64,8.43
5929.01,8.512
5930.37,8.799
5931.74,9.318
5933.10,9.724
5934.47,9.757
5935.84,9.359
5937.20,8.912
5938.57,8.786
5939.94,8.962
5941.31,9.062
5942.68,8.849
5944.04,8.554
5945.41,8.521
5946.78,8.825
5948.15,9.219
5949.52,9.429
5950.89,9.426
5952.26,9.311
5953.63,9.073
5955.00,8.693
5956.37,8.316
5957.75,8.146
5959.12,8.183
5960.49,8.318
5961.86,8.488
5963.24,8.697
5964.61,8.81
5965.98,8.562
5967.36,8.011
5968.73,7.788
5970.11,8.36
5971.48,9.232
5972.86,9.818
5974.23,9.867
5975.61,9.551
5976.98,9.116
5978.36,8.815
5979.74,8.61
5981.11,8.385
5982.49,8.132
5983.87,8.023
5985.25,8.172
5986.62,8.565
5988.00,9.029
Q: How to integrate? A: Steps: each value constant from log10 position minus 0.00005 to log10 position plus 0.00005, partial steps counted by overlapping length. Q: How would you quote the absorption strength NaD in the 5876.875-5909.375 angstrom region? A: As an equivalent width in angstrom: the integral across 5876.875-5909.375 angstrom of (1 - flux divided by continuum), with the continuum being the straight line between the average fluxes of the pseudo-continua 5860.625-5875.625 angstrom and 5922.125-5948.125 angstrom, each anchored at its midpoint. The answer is 2.1 angstrom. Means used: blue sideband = 8.88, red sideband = 8.83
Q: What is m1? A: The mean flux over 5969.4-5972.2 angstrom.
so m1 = 8.78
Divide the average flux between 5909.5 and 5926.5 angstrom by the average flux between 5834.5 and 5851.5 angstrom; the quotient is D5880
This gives 0.9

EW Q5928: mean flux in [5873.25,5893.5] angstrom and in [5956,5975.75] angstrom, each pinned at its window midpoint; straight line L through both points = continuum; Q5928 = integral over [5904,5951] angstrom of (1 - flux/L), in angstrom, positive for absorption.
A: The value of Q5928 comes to -2.30 angstrom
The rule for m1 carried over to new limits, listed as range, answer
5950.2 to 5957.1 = 8.95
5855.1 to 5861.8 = 8.87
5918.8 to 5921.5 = 9.17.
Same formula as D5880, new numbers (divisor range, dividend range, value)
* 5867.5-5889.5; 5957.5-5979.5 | 1.03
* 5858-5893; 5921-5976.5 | 1.04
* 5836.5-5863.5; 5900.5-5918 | 0.94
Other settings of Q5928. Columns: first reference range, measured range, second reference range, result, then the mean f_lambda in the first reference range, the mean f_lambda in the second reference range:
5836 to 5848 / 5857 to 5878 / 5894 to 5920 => 0.56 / 9.37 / 8.64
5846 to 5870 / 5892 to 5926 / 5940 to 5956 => 1.86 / 9.11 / 8.98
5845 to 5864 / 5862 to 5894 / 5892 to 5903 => 0.96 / 9.18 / 8.28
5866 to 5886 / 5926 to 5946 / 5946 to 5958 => -0.09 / 8.68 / 8.96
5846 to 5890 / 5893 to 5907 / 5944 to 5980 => 0.46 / 8.78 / 8.81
